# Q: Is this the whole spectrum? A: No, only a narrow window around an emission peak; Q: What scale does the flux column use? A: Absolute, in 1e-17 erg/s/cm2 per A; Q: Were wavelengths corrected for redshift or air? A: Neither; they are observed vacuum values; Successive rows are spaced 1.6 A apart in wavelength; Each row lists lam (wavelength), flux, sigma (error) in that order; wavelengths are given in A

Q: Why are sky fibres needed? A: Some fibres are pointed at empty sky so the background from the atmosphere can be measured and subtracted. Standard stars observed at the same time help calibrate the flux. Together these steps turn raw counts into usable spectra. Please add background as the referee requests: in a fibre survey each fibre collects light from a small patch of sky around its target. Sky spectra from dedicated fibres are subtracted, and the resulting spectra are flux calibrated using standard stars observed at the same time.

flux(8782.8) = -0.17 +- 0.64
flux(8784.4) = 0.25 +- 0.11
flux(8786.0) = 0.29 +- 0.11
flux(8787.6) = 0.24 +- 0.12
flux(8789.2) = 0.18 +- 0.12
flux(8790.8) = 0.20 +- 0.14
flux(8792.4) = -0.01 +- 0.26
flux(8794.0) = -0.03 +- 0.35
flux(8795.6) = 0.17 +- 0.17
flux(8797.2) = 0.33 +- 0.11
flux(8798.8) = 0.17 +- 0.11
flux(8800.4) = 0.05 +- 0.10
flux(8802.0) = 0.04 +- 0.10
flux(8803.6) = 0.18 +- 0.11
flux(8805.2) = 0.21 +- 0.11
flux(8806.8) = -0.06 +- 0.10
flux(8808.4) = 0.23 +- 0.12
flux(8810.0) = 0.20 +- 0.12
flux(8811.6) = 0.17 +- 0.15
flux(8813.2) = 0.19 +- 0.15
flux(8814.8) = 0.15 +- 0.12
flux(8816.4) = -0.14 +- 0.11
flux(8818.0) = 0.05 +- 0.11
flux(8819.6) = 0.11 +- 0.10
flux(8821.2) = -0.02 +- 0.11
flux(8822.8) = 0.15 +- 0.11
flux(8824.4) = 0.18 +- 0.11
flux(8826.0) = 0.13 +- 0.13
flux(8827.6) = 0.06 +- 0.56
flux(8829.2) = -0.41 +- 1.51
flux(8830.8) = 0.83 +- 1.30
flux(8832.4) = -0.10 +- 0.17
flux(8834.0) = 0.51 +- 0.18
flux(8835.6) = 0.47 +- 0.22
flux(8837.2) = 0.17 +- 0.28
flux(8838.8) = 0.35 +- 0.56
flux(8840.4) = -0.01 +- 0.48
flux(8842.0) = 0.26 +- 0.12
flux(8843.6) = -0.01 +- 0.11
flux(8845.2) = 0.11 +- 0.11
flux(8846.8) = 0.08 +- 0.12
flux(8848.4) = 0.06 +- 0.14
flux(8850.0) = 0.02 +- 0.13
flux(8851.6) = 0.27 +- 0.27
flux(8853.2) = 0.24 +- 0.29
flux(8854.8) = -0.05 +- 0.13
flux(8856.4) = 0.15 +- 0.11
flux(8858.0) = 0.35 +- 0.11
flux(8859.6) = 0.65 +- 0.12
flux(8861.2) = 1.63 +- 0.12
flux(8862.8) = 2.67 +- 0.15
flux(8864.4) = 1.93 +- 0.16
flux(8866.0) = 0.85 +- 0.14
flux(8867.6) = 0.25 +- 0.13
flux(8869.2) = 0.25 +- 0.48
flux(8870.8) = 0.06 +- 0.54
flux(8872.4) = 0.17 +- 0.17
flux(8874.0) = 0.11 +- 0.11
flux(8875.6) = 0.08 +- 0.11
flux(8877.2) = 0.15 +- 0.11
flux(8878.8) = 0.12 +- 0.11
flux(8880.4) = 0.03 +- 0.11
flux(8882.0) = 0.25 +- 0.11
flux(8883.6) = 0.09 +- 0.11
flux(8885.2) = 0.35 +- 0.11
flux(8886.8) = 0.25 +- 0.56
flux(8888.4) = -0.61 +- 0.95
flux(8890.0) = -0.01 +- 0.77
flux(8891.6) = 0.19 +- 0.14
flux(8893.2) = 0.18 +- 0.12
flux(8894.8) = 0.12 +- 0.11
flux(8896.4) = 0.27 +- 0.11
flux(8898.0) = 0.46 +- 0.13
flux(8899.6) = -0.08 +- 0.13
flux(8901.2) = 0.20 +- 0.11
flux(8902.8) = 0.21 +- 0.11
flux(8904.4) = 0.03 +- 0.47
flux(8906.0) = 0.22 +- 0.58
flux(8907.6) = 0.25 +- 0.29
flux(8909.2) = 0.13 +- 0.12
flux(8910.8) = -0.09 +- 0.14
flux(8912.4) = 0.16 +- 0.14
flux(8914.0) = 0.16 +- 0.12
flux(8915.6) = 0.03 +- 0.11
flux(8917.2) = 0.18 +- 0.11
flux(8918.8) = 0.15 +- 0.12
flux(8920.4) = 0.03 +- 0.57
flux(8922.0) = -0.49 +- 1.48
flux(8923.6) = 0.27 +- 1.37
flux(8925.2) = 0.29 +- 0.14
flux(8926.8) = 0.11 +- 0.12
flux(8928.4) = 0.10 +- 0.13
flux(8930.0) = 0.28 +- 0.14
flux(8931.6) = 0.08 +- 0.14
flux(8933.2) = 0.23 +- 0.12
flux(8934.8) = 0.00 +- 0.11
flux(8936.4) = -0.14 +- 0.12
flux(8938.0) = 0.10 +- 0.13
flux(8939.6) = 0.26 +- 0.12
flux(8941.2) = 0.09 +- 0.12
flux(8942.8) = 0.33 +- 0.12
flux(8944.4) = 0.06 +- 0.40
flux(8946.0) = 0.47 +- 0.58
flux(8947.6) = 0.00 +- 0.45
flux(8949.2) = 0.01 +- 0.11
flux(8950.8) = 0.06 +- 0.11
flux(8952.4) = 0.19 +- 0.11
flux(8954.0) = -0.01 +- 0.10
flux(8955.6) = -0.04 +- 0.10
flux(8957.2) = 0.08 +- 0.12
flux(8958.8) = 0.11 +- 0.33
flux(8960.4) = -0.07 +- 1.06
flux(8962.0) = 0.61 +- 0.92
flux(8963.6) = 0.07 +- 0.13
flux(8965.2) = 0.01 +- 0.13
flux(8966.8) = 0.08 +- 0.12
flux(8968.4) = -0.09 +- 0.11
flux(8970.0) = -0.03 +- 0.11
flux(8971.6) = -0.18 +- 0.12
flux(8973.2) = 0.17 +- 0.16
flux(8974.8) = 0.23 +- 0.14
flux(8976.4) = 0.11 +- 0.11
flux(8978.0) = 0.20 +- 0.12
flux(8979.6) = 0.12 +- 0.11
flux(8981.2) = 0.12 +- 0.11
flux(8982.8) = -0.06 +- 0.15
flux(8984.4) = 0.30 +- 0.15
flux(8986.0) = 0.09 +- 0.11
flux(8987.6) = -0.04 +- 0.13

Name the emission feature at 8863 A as [O III] 5007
